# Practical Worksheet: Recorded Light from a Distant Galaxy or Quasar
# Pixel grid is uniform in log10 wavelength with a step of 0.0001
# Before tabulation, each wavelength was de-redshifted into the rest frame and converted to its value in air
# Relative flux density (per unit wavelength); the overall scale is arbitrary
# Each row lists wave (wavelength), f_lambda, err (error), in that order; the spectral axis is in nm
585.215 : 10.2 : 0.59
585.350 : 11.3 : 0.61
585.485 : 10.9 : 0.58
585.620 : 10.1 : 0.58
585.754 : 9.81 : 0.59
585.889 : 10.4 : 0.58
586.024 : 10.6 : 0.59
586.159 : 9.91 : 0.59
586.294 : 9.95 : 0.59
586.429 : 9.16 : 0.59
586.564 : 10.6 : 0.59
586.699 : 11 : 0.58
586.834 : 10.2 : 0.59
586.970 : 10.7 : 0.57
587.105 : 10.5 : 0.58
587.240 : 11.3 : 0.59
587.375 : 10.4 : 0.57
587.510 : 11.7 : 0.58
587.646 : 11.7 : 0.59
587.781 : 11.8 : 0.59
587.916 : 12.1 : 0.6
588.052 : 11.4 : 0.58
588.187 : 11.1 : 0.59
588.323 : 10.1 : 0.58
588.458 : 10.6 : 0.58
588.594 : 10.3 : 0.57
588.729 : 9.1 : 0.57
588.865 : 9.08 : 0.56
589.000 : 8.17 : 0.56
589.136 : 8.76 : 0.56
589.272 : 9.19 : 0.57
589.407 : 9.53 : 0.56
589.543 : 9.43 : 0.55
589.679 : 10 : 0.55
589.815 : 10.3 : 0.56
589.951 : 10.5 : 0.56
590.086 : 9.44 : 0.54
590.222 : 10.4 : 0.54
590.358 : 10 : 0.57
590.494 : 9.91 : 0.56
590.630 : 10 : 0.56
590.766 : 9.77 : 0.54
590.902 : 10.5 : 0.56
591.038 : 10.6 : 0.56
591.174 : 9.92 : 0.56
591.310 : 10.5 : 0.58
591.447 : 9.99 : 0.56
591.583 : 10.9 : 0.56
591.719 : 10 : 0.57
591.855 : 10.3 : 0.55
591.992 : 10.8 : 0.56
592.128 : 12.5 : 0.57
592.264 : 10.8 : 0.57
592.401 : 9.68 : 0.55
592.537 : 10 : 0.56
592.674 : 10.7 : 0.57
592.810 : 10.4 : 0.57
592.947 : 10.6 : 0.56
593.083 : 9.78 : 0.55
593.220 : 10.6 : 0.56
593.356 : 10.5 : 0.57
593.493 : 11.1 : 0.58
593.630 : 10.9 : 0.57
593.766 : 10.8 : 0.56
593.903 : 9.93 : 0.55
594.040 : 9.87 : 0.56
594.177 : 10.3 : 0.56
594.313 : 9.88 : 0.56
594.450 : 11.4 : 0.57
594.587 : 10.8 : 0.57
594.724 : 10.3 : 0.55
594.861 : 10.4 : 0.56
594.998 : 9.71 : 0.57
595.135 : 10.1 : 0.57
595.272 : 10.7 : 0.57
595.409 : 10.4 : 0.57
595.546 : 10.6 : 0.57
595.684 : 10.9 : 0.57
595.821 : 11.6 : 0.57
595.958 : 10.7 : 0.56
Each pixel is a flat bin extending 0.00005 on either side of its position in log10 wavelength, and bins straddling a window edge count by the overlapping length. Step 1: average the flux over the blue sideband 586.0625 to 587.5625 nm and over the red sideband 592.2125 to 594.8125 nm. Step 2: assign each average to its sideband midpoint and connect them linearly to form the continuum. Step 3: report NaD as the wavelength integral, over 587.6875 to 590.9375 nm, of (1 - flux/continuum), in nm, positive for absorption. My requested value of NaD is 0.12 nm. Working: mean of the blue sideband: 10.5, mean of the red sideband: 10.4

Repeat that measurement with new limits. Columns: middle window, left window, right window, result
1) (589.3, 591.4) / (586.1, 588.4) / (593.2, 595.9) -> 0.13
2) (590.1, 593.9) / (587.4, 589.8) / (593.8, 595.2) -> -0.06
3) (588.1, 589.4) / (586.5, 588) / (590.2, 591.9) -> 0.14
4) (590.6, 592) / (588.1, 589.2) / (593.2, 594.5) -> -0.02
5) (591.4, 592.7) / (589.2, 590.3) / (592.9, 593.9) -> -0.03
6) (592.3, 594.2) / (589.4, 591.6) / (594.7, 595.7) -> -0.02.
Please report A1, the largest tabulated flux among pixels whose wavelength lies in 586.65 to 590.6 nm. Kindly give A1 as 12.1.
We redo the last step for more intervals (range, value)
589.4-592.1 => 10.9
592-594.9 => 12.5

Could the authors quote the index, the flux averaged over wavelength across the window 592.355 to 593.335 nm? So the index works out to 10.3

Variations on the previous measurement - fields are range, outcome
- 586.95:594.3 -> 10.4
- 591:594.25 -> 10.5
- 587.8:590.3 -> 10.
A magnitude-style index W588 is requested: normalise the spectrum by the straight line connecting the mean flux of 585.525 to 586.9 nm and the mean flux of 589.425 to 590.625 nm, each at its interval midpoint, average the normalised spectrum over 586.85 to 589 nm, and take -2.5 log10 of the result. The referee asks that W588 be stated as -0.06 mag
